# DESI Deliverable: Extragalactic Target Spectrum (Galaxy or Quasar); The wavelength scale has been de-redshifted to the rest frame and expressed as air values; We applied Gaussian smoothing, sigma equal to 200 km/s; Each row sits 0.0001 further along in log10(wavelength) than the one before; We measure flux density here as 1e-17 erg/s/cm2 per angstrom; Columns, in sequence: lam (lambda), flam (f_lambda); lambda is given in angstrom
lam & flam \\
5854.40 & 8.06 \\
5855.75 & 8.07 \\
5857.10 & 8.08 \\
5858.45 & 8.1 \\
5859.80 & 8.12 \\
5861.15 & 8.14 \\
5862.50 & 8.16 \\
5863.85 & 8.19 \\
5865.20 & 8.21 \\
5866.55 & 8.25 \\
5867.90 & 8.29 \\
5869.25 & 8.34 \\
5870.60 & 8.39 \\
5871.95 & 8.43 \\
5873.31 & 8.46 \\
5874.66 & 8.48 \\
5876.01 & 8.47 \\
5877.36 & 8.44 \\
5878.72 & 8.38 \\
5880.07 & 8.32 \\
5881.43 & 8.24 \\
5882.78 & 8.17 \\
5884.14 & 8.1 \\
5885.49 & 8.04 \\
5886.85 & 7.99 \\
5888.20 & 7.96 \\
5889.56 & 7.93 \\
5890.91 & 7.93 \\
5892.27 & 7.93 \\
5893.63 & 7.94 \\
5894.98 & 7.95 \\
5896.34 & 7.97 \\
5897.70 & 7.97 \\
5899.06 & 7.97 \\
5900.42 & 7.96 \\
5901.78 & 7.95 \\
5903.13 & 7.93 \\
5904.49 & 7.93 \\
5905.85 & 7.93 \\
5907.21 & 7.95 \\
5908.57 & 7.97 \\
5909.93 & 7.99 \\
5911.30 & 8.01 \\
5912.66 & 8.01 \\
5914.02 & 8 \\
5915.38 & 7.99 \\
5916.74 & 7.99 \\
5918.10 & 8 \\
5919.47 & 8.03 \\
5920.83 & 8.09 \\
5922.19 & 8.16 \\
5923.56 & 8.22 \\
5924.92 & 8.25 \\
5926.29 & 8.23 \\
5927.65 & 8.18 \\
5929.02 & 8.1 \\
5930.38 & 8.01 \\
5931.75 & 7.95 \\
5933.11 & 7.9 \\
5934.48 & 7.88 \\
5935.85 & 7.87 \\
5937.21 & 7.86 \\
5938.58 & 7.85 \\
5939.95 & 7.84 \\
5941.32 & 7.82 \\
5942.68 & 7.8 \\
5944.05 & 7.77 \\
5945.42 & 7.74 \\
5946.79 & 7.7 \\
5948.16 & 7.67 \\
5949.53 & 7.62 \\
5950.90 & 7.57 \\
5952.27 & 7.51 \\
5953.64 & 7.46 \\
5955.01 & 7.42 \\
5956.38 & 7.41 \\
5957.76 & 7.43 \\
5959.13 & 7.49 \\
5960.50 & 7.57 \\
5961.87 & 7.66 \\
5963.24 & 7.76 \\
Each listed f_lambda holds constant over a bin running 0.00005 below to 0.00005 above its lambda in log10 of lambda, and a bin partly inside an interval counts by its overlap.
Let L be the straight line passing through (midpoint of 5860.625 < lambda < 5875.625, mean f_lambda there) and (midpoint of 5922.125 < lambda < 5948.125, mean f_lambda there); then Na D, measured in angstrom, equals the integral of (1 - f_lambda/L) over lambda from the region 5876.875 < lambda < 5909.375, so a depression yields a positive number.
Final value 0.6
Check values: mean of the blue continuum 8.31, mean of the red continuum 7.94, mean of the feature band 8.03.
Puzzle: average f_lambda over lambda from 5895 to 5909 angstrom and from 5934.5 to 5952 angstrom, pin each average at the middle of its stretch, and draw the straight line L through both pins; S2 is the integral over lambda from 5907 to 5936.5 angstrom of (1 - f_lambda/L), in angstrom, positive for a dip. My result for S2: -0.7 angstrom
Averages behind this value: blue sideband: 7.95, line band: 8.04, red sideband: 7.76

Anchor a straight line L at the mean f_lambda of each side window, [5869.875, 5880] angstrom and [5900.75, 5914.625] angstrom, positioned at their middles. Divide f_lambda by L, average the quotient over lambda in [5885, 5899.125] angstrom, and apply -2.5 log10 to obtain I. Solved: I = 0.03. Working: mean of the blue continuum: 8.43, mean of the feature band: 7.96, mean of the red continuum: 7.97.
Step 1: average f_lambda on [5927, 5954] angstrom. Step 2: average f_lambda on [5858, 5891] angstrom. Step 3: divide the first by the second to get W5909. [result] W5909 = 0.95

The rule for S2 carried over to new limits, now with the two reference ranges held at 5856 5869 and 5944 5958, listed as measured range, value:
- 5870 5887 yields -0.5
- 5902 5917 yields -0.2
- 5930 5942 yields -0.3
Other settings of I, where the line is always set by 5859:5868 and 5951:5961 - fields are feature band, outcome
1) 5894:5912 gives -0.01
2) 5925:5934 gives -0.05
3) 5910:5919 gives -0.03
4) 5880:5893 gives 0.00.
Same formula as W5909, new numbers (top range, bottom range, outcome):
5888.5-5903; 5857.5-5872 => 0.97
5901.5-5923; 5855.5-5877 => 0.97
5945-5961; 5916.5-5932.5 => 0.93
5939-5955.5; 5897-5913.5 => 0.96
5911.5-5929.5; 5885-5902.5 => 1.02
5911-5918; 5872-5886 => 0.96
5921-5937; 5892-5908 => 1.01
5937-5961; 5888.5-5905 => 0.96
